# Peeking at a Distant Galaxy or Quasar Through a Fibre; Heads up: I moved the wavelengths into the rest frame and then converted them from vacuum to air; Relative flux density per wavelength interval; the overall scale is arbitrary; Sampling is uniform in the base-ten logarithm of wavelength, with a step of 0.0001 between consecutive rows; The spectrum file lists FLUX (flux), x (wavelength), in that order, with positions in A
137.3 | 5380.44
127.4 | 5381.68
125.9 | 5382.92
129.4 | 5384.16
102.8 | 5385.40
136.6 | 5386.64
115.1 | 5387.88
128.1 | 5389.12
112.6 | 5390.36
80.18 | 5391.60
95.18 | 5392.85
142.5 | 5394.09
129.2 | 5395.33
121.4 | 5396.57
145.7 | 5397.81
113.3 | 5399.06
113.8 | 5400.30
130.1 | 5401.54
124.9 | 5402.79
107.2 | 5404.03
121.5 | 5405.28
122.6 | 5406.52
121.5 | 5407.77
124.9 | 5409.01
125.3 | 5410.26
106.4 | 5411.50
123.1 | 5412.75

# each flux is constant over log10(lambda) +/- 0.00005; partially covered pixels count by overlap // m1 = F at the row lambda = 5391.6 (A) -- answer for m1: 80.18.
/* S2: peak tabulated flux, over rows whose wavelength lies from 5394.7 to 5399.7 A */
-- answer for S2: 145.7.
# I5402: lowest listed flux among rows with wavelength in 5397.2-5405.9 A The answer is 107.2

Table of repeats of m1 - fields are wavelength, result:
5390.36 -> 112.6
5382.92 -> 125.9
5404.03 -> 107.2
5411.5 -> 106.4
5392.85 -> 95.18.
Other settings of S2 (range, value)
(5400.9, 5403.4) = 130.1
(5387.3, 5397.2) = 142.5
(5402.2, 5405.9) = 124.9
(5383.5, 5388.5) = 136.6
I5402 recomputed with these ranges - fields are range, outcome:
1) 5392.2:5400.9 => 95.18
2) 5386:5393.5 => 80.18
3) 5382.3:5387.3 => 102.8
